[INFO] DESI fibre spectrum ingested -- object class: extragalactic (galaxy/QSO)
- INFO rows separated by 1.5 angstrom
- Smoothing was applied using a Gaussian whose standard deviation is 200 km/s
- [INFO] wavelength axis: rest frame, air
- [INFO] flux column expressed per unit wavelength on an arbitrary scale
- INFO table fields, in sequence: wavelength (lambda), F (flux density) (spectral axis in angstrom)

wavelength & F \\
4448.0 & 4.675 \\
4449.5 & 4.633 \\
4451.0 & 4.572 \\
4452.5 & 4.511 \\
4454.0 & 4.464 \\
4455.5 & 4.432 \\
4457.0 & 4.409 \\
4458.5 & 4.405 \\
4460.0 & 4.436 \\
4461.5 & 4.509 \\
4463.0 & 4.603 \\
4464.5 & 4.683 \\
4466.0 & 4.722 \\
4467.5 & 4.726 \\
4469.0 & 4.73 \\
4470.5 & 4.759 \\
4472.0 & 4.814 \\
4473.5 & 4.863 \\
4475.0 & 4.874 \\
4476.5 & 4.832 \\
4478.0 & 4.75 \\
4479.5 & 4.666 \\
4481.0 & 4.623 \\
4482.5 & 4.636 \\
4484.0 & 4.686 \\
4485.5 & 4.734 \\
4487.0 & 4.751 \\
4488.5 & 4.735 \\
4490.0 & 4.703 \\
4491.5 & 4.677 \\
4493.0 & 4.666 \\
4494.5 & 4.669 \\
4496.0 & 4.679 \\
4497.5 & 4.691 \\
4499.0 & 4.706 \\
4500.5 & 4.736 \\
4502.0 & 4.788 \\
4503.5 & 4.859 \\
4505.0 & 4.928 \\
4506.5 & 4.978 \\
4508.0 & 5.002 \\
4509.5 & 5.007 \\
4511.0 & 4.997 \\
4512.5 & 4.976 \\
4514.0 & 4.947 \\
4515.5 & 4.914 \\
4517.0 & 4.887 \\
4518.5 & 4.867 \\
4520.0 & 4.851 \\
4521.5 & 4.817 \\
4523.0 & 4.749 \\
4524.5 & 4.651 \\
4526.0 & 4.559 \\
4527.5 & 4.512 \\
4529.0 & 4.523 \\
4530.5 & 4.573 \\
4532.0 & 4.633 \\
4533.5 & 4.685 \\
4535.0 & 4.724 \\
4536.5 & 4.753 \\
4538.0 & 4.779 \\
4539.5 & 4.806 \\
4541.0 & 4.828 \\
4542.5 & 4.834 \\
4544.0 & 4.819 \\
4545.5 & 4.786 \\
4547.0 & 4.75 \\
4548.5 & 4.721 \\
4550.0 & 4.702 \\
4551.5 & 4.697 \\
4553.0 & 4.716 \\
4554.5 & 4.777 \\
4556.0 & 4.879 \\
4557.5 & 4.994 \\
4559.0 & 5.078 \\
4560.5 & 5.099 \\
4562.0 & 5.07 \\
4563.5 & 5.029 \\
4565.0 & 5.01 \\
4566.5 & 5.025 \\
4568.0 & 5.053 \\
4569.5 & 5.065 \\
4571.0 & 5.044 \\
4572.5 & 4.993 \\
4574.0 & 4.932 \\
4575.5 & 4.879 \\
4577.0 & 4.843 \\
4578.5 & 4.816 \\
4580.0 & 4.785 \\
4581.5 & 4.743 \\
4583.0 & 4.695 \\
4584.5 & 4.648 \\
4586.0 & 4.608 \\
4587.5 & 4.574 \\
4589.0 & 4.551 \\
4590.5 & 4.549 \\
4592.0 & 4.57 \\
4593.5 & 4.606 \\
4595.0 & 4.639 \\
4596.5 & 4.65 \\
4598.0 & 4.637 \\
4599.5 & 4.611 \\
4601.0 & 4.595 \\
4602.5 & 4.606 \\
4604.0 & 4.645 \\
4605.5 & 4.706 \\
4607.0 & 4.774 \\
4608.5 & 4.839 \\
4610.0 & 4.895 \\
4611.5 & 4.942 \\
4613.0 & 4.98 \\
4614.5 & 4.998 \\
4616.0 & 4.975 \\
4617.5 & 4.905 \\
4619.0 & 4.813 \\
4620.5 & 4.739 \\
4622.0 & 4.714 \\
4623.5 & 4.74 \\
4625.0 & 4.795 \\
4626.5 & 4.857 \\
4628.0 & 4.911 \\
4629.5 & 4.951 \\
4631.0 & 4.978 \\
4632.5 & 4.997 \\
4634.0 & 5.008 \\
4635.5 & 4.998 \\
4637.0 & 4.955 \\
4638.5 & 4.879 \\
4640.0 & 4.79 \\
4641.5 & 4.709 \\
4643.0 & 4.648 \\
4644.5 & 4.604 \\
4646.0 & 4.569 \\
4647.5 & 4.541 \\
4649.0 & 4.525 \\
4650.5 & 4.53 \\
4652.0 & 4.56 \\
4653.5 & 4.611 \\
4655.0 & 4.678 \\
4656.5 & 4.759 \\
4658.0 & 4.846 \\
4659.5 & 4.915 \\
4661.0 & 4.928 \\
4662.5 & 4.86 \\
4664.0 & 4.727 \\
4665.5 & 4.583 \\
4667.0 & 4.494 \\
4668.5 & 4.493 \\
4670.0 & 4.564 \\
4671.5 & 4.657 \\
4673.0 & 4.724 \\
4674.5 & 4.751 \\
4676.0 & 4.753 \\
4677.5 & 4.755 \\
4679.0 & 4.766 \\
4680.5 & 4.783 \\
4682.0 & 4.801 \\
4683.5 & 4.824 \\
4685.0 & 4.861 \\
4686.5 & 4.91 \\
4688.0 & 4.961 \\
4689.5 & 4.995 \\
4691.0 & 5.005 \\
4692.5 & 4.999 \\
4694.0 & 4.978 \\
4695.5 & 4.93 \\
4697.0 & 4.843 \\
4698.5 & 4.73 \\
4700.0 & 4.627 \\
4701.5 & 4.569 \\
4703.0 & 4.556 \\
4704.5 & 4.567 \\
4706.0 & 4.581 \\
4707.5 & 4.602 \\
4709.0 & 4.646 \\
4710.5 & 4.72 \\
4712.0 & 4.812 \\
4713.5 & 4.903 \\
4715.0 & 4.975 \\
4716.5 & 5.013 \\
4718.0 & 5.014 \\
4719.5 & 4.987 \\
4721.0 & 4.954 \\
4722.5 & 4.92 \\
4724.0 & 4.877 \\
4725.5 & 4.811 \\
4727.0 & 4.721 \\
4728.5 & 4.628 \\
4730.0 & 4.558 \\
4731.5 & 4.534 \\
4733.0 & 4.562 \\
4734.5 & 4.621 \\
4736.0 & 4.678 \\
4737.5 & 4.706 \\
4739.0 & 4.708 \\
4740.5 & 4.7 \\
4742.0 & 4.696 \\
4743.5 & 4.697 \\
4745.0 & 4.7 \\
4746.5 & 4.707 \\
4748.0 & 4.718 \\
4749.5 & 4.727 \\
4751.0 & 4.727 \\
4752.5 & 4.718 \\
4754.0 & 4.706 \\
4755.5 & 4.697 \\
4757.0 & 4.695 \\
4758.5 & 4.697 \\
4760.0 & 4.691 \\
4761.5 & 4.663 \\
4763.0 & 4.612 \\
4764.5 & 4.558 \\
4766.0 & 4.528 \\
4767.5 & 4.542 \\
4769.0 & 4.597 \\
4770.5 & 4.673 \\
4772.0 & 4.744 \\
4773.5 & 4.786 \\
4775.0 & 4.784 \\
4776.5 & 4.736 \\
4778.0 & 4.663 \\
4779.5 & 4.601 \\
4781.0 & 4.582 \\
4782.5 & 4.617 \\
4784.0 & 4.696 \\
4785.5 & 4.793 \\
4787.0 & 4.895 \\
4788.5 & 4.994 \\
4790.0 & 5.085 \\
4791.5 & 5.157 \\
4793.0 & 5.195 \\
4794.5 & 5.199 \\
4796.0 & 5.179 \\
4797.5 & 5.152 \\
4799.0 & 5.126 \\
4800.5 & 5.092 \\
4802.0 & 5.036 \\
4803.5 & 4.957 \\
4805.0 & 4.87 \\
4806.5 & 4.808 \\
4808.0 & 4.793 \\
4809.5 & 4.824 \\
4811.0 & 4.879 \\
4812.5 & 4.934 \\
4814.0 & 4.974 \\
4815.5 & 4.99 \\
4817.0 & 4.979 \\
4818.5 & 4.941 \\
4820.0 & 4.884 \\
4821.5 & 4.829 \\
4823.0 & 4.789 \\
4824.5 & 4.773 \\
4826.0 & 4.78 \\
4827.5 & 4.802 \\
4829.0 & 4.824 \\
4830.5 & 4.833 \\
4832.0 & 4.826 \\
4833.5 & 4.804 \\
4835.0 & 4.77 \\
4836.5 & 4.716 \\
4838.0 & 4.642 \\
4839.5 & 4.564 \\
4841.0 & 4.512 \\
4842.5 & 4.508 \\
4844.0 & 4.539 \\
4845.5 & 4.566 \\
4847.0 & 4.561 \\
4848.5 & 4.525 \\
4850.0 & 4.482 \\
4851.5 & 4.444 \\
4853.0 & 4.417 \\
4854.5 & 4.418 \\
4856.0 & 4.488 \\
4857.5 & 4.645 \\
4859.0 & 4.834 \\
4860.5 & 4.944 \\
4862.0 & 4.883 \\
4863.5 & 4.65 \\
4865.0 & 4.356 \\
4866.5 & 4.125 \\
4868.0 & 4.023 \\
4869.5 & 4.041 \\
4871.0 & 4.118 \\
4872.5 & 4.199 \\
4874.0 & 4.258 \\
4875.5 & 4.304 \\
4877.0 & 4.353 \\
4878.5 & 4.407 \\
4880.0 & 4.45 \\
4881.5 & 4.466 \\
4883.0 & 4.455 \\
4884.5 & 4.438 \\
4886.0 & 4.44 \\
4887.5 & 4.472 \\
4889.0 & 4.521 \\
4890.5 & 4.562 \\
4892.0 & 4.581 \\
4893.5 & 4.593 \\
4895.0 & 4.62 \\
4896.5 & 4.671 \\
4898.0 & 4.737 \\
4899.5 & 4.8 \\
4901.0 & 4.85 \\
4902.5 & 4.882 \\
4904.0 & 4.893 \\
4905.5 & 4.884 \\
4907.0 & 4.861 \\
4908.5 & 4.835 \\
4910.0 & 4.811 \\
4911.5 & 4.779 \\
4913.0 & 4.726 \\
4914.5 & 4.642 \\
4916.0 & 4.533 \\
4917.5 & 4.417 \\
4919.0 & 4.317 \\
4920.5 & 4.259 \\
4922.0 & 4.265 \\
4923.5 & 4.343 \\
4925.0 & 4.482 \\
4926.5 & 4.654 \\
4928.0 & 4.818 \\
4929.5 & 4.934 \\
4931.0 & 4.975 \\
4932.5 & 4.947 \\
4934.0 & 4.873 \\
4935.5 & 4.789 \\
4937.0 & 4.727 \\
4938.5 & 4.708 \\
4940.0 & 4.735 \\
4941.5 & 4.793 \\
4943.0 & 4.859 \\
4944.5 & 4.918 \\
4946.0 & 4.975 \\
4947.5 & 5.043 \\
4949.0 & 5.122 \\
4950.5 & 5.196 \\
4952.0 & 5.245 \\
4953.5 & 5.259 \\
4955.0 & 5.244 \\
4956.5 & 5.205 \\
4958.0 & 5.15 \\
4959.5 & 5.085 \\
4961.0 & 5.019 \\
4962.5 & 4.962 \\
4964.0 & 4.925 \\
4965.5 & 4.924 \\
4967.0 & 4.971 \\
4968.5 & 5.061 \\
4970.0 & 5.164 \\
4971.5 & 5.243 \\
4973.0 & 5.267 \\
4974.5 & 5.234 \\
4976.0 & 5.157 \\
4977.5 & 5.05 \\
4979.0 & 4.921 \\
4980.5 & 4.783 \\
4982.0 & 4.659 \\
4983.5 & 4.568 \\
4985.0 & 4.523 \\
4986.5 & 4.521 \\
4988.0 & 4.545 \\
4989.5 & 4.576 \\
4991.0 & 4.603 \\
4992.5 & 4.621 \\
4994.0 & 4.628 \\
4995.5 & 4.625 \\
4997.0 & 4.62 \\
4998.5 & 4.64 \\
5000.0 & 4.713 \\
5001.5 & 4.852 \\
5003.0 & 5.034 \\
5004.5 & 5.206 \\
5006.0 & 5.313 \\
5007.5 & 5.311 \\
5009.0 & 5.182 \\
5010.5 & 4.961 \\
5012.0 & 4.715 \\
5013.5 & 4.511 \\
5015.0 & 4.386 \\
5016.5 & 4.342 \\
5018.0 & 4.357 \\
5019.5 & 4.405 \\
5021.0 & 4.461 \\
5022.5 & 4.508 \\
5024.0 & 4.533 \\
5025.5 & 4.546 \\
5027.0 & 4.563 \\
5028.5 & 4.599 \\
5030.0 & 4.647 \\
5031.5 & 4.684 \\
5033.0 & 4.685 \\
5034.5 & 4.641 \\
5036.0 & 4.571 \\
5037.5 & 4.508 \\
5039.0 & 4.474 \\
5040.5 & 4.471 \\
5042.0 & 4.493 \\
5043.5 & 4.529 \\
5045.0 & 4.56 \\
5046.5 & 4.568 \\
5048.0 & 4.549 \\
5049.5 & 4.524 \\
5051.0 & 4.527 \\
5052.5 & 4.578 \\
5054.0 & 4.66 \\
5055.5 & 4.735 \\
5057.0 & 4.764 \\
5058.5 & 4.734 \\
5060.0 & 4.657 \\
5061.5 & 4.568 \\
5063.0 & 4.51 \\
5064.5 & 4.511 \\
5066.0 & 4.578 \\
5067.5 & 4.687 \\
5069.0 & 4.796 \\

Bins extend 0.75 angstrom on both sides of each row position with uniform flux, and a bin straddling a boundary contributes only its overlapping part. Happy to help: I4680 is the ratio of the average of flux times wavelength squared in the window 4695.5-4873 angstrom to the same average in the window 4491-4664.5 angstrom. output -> 1.1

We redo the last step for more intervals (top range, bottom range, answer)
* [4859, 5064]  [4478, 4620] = 1.17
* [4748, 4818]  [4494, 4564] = 1.12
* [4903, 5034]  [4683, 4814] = 1.10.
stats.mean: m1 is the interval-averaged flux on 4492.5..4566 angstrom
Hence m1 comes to 4.81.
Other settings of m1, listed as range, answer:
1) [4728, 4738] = 4.61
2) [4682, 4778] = 4.75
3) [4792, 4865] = 4.79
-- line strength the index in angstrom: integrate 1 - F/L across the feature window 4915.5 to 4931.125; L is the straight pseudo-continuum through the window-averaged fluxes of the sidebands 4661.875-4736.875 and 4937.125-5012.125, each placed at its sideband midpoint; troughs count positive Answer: 1.2 angstrom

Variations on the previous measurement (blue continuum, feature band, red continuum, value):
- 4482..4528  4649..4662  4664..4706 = 0.11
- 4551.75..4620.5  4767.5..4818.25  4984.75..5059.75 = -1.60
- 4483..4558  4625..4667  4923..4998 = 0.31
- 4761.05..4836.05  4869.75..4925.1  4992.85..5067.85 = 2.52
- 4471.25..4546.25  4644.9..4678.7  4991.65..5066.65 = 0.43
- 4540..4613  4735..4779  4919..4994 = 1.35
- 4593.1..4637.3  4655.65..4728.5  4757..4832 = 0.52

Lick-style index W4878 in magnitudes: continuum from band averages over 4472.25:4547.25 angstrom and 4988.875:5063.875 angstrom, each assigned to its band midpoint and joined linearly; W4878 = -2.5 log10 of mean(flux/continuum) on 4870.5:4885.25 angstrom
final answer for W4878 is 0.081 mag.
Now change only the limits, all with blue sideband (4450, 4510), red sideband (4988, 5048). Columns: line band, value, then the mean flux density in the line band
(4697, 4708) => 0.01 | 4.62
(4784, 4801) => -0.09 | 5.06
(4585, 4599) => 0.02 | 4.6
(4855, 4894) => 0.05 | 4.45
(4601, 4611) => -0.01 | 4.74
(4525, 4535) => 0.02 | 4.59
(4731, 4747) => 0.00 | 4.67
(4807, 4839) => -0.04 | 4.84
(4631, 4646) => -0.03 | 4.84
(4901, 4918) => -0.02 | 4.76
